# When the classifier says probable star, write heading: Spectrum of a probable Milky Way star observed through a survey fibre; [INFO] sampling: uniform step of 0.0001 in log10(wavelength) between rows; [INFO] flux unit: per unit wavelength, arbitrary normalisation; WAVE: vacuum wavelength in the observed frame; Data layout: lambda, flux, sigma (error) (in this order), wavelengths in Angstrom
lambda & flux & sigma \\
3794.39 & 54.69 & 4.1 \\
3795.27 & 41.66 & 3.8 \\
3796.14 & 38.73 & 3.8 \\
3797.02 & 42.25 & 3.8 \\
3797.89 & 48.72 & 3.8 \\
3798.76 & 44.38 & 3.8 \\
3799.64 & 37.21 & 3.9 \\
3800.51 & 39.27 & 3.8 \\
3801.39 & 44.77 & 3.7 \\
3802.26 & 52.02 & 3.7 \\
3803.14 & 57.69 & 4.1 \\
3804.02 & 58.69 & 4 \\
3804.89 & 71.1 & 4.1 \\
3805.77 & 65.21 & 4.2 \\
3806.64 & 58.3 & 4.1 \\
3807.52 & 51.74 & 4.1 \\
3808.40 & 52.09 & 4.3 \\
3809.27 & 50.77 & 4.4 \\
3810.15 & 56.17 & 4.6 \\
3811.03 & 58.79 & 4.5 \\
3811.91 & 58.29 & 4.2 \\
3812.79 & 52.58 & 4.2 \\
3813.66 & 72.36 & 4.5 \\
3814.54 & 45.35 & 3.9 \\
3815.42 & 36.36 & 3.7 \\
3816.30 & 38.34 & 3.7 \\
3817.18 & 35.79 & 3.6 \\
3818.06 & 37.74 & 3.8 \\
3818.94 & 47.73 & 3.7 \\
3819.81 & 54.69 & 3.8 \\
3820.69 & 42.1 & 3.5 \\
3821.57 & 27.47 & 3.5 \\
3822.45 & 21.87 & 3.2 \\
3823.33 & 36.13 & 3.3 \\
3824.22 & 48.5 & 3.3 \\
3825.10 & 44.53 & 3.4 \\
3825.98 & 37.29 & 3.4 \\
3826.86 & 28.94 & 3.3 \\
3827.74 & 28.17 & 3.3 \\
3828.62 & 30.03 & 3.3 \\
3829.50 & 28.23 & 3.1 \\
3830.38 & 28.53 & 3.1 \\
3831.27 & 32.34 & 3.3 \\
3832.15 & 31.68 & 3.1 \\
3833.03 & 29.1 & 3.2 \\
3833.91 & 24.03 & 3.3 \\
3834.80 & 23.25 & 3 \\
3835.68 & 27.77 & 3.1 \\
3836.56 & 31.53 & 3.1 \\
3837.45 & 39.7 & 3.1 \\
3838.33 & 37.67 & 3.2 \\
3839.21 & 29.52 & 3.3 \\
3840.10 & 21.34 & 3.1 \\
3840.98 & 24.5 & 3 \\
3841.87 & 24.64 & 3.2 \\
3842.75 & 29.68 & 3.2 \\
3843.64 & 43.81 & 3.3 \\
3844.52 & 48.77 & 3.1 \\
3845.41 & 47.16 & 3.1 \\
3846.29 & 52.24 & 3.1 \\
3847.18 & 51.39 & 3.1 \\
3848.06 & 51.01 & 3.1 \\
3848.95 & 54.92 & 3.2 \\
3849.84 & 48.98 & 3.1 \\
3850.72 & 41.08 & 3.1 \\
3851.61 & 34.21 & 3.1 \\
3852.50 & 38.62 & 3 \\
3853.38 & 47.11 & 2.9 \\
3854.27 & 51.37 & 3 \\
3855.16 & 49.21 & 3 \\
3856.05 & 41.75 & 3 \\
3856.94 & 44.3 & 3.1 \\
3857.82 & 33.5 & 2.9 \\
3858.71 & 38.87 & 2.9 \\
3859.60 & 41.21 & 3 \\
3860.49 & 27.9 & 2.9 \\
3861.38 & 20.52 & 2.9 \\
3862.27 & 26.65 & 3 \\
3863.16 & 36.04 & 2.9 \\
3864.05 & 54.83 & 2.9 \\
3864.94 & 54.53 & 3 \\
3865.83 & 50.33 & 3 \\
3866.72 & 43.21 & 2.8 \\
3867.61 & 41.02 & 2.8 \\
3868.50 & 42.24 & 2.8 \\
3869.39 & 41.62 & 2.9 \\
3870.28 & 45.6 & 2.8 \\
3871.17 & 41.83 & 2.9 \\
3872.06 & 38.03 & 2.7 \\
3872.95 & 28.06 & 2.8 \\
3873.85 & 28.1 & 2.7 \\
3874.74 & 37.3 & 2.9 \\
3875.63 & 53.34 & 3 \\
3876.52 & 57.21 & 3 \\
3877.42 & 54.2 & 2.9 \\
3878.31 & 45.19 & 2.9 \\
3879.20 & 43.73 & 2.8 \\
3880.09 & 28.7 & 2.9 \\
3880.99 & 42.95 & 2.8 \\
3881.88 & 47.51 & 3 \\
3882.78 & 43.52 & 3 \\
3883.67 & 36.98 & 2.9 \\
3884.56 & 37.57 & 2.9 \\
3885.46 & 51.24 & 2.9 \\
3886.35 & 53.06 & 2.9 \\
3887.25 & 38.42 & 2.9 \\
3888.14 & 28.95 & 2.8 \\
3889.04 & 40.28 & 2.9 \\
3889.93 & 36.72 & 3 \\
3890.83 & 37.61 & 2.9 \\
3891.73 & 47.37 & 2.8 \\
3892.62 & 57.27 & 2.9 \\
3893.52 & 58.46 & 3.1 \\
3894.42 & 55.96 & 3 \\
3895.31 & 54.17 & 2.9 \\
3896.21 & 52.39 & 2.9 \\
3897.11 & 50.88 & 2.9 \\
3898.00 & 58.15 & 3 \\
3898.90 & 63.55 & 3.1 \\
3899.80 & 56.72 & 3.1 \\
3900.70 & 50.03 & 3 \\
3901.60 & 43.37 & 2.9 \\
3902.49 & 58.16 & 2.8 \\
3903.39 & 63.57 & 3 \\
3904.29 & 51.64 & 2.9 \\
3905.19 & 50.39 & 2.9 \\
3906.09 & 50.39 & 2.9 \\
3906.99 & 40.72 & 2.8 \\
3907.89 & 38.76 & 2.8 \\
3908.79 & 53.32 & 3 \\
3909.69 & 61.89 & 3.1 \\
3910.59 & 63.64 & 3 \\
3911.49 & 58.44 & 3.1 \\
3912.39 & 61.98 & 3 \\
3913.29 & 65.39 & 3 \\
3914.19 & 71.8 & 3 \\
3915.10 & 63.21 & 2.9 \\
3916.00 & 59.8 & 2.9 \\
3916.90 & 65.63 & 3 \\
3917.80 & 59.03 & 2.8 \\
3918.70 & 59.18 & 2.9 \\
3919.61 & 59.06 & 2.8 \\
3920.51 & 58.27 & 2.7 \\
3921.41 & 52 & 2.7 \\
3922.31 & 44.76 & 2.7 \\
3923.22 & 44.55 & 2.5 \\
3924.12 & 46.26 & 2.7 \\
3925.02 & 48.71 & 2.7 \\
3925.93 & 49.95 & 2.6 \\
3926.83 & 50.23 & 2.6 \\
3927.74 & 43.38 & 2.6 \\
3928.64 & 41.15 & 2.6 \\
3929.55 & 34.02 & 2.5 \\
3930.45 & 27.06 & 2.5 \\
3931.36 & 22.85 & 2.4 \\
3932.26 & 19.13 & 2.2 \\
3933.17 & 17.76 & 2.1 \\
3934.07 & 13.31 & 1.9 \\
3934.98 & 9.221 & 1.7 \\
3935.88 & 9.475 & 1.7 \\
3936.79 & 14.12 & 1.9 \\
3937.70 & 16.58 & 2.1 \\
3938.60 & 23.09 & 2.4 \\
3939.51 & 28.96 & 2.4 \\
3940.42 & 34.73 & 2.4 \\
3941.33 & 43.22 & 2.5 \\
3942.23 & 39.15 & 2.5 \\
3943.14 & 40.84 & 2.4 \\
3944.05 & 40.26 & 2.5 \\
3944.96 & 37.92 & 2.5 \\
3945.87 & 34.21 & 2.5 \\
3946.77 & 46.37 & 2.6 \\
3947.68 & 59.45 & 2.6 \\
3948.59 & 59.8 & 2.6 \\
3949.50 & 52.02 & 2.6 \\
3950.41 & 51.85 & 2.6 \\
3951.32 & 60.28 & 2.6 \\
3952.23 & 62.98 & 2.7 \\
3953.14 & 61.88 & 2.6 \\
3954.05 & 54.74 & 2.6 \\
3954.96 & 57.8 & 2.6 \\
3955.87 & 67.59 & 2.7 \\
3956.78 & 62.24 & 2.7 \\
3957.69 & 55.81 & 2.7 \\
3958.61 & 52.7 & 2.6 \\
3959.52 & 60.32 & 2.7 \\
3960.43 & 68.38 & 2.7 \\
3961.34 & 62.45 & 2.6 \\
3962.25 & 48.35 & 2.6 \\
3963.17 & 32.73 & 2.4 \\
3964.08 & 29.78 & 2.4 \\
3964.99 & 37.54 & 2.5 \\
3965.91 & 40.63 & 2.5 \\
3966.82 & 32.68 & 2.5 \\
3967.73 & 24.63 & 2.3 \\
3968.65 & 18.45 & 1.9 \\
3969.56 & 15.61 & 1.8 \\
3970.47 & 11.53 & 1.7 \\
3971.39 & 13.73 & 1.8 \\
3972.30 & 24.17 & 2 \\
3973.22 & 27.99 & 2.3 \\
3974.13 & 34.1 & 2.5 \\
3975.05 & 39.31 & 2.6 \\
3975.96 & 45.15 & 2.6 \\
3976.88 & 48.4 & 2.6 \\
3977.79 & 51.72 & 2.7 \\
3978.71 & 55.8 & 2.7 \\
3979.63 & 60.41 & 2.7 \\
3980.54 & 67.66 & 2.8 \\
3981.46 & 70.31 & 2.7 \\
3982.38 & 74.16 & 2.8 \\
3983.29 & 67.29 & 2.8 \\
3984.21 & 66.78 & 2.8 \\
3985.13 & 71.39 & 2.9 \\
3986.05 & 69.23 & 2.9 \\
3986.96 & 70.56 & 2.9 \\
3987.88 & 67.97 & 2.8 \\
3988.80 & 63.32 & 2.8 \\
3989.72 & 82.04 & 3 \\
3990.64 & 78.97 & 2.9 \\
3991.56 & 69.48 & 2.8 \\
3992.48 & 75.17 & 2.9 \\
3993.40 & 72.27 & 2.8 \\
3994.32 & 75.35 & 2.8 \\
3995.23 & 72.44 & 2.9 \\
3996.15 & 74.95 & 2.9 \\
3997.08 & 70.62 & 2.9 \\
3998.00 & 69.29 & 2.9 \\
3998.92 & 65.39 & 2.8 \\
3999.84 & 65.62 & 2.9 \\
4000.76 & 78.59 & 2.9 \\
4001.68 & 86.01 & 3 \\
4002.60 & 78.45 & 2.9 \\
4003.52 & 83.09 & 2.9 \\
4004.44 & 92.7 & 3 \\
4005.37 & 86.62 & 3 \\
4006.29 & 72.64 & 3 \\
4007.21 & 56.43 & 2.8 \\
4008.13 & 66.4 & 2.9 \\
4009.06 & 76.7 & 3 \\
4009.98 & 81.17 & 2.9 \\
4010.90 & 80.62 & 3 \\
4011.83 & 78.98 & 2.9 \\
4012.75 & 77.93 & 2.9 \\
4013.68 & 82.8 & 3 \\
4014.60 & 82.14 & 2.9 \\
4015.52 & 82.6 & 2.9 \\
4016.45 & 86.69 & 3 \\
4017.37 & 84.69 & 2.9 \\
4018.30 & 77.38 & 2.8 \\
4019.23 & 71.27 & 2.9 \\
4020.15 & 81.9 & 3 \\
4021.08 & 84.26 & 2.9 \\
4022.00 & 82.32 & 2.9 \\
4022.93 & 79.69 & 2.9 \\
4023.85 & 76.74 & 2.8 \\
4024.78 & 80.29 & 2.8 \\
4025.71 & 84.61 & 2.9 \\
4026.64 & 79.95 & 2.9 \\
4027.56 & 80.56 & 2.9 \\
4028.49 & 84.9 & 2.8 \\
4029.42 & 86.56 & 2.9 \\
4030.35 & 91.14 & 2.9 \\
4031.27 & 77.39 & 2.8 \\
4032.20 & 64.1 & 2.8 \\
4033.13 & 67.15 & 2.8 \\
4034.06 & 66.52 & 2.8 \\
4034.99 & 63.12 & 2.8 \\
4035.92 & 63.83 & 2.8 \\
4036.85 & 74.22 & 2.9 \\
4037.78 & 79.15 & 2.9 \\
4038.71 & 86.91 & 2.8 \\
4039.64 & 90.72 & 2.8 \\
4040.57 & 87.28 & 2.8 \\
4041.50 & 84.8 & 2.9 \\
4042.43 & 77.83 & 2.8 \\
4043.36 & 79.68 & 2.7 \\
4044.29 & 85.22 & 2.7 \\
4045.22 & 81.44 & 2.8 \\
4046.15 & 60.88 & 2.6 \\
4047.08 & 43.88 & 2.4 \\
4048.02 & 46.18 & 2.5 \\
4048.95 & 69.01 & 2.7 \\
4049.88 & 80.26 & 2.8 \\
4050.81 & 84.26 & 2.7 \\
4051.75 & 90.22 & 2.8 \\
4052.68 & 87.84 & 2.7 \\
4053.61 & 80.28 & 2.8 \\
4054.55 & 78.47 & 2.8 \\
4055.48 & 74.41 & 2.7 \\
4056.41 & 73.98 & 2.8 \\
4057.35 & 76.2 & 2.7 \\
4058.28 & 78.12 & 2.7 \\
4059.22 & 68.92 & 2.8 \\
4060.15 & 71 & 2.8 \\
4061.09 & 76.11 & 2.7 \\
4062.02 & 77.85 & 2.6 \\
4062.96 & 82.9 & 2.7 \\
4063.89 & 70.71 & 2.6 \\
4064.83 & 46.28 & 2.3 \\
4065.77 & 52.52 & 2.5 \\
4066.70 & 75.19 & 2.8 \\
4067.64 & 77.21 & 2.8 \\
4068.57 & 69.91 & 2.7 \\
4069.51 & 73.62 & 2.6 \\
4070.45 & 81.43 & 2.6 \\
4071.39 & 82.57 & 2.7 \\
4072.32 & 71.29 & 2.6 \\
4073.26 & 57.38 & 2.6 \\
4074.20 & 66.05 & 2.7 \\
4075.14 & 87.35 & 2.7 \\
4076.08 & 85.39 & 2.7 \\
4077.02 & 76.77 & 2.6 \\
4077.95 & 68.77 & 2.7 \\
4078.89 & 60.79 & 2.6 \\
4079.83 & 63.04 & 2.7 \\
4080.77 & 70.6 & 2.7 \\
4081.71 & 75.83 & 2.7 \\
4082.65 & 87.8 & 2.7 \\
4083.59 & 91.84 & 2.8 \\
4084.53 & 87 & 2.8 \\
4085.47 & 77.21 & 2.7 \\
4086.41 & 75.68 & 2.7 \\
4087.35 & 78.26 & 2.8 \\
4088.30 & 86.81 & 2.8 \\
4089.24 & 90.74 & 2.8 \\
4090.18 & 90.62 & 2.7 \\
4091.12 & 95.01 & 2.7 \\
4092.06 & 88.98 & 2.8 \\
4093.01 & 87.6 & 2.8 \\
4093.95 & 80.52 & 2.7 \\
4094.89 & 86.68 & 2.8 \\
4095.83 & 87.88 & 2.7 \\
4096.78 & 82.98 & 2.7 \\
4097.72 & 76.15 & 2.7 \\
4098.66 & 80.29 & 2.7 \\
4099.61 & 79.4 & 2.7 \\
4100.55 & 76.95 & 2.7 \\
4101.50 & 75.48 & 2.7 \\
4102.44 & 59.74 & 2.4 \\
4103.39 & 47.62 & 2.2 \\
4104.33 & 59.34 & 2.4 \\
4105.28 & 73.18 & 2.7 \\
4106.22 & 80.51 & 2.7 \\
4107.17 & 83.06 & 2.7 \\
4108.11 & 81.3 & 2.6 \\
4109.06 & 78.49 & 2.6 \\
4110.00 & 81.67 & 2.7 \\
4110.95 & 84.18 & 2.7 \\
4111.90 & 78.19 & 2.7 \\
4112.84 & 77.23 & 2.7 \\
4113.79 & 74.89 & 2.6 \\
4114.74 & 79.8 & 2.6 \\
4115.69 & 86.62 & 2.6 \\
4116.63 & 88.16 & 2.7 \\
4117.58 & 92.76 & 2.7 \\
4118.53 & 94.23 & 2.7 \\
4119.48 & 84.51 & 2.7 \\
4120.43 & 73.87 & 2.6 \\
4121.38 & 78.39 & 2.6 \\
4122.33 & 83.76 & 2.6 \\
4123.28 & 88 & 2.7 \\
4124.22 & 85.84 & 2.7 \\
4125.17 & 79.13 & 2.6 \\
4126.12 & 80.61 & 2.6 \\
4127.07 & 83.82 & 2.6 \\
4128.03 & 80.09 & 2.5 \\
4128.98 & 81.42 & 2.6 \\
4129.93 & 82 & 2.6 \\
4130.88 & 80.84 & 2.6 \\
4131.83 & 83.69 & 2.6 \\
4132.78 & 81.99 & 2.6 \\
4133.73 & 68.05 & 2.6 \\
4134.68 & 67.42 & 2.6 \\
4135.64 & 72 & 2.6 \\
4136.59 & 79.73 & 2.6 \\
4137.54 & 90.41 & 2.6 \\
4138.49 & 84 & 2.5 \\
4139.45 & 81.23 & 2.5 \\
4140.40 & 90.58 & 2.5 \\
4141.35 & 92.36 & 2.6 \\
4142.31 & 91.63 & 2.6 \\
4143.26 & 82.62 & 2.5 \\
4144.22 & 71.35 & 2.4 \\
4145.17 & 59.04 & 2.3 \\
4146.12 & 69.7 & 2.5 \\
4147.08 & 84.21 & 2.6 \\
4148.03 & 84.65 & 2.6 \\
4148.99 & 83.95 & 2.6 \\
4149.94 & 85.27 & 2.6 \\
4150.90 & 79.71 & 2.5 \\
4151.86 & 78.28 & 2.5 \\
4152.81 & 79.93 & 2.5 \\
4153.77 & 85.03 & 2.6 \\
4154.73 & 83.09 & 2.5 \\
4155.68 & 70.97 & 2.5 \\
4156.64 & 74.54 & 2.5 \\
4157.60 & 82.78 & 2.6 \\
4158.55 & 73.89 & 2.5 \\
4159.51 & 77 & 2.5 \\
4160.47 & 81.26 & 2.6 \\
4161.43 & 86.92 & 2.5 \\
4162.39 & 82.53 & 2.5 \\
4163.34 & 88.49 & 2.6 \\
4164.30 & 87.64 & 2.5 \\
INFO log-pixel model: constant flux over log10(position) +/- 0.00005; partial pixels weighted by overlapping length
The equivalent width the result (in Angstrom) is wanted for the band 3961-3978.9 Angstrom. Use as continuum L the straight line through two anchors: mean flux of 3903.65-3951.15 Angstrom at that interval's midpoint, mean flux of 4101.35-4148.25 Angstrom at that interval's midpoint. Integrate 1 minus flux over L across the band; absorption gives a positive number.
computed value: 6.1 Angstrom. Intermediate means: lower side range 44.2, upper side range 79.5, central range 34.2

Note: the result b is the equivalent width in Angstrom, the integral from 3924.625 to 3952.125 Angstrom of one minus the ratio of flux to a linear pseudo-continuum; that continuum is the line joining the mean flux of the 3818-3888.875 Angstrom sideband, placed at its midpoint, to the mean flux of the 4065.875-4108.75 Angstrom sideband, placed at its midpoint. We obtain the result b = 8.9 Angstrom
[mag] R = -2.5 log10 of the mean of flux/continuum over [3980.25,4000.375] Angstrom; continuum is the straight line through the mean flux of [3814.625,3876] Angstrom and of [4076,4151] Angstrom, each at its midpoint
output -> -0.17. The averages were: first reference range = 38.1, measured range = 71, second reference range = 80.1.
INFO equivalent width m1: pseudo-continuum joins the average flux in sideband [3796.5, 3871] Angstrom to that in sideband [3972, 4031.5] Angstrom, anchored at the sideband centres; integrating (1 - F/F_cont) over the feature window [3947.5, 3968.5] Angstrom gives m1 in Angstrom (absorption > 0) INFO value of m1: 4.1 Angstrom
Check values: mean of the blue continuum 41.9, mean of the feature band 51.4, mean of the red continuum 72.2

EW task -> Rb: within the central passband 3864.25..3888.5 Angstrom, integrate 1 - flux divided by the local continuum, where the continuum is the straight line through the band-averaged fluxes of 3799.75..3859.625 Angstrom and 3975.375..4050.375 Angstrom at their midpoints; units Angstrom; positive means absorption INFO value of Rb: 3.5 Angstrom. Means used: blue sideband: 42.1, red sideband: 74.1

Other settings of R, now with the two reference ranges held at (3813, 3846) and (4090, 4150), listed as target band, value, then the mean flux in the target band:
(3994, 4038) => -0.20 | 77.2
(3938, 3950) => 0.28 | 41.3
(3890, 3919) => -0.17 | 55.5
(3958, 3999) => 0.10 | 54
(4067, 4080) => 0.00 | 73.2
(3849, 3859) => -0.10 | 43.2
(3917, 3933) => 0.13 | 44.6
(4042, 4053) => -0.07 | 73.7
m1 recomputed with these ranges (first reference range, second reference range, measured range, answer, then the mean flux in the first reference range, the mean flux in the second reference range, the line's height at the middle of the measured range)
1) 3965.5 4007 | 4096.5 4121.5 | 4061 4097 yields -1.9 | 59.7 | 78.1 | 73.6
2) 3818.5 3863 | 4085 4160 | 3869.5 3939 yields 1.6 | 36.9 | 80.4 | 46.7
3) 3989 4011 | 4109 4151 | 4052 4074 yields 1.4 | 75.2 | 81.4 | 78.2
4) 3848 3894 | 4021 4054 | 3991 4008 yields -1.3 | 42.5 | 77.2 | 69.3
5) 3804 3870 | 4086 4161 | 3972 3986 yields 1.5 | 41.3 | 80.4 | 60.7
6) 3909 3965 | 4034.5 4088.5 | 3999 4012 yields -3.1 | 46.5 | 75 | 62.2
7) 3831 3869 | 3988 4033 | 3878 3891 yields 1.7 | 38.7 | 77.6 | 47.1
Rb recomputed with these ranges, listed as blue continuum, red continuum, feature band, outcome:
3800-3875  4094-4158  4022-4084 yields -4.7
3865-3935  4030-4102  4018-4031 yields -2.3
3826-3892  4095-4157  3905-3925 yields -3.4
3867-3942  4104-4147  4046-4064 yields -1.2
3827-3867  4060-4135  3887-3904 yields -1.8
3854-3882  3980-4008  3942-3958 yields 2.4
